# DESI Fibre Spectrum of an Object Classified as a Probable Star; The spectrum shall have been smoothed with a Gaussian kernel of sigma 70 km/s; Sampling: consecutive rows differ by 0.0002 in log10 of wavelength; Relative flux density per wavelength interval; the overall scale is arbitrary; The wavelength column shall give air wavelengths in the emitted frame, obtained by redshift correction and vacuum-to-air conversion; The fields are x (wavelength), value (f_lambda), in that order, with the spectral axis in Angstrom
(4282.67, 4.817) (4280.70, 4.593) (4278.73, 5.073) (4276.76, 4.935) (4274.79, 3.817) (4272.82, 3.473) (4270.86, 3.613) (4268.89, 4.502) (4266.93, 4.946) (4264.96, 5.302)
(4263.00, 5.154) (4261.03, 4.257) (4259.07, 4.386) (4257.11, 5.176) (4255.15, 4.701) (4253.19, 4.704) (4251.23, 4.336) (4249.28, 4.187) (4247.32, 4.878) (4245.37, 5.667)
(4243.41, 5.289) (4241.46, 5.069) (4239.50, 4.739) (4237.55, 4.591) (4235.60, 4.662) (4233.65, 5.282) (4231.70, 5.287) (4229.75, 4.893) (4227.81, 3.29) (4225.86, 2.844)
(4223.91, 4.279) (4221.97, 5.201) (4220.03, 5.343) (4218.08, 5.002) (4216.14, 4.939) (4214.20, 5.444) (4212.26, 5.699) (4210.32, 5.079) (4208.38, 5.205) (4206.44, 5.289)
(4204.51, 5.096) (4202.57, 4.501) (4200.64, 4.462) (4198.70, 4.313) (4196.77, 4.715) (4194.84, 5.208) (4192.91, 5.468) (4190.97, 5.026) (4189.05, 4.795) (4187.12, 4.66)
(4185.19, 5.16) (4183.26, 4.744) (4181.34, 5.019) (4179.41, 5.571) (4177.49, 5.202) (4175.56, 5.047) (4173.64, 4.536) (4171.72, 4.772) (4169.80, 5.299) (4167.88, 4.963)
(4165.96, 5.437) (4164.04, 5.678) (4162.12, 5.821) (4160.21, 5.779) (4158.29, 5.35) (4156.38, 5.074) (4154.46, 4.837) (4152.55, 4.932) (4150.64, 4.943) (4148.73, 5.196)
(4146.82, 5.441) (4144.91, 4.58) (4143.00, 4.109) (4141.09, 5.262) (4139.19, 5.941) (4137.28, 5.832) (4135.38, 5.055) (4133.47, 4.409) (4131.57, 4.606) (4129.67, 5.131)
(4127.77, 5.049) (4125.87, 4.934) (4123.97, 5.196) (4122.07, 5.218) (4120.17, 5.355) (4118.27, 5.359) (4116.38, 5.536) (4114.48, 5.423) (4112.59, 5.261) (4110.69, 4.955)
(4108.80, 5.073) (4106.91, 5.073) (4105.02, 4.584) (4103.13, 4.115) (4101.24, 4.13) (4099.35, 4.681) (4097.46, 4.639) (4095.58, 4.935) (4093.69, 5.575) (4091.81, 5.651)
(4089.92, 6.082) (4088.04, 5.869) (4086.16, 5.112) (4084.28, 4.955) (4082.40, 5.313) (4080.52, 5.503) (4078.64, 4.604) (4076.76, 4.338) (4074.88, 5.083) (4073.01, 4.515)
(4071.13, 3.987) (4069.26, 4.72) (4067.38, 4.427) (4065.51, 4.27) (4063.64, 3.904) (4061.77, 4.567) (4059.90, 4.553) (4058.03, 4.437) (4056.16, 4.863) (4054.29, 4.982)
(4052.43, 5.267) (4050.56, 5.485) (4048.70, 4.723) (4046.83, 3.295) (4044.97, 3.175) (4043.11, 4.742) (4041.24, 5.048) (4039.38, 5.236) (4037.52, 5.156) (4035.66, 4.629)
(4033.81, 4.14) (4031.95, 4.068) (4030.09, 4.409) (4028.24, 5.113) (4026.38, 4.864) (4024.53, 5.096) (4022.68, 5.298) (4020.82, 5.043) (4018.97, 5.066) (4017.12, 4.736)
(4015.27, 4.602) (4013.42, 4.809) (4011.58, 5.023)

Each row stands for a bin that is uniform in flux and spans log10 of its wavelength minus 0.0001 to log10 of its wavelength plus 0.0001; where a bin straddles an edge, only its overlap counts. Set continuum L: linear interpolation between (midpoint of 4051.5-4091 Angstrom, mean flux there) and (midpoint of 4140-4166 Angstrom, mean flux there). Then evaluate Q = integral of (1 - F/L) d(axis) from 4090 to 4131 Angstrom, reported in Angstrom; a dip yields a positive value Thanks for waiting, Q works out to -0.5 Angstrom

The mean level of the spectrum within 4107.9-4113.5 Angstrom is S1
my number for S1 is 5.09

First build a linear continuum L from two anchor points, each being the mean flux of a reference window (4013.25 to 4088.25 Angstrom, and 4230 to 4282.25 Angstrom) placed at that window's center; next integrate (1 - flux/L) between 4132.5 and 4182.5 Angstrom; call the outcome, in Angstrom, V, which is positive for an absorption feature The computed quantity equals -4.6 Angstrom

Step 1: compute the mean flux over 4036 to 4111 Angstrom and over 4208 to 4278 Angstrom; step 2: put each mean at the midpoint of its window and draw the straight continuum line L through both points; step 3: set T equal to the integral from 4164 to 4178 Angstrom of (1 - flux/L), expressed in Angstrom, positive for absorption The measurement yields -0.96 Angstrom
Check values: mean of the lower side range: 4.79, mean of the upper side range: 4.72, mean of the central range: 5.08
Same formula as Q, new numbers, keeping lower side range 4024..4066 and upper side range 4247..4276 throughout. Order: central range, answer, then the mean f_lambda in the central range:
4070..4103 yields -2.8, 4.98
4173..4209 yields -3.3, 4.95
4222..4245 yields -0.6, 4.62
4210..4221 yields -1.8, 5.26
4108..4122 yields -2.2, 5.28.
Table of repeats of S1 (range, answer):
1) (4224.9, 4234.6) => 4.32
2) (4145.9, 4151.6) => 5.19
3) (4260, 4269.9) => 4.82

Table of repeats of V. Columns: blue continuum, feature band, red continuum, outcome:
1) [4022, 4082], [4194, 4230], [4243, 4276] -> -1.3 Angstrom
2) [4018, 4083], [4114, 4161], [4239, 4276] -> -4.8 Angstrom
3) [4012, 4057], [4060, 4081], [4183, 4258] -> 1.1 Angstrom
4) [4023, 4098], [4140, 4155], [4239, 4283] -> -0.6 Angstrom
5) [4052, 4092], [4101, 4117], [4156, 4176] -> 0.3 Angstrom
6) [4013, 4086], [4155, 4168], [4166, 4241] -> -1.7 Angstrom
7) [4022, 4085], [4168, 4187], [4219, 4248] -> -1.2 Angstrom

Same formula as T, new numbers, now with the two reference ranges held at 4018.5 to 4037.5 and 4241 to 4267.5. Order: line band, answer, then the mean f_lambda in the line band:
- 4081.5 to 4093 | -1.67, 5.5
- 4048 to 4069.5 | 0.50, 4.68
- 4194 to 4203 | 0.37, 4.64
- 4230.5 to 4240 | -0.14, 4.92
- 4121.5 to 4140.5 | -1.27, 5.14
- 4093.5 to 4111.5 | 0.25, 4.74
